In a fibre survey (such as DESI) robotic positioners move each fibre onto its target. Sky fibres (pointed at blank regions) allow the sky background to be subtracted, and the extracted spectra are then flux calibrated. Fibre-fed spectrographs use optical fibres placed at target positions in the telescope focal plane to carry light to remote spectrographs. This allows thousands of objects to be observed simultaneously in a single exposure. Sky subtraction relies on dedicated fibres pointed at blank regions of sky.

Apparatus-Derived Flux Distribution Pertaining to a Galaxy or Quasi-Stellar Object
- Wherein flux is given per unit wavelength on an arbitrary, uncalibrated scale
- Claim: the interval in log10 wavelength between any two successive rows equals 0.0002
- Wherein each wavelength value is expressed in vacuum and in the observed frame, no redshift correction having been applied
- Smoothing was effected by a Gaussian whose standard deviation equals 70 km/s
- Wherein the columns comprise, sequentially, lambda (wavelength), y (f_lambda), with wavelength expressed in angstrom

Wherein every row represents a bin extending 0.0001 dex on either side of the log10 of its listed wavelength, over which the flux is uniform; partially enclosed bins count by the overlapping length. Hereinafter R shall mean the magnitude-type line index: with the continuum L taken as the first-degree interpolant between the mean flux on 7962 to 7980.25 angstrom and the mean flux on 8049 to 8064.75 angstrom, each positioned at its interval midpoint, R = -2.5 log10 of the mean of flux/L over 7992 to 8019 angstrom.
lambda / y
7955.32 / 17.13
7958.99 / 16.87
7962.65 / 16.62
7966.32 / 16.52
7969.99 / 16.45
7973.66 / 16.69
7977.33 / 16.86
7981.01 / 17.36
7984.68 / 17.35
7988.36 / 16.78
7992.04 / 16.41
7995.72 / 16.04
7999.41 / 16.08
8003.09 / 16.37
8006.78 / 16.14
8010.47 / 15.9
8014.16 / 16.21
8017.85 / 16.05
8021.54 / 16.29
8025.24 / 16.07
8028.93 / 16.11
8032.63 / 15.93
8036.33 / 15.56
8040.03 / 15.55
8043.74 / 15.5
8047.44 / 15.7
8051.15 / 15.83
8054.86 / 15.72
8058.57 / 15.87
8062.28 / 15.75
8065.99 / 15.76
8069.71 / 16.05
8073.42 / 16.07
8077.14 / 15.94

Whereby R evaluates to 0.01 mag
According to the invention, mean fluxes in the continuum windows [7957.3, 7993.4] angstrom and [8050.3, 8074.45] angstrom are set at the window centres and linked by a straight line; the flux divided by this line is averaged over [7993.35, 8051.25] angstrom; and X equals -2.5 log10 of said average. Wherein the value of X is 0.022 mag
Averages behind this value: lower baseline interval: 16.8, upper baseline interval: 15.9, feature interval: 16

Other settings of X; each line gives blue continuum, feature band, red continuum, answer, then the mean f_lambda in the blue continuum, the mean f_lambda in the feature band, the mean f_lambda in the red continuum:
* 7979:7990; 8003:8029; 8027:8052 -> 0.01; 17.2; 16.1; 15.7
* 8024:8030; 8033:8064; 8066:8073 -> 0.02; 16.1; 15.7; 16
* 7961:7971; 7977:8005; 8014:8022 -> -0.02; 16.5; 16.6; 16.2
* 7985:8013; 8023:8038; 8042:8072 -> 0.01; 16.3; 15.9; 15.8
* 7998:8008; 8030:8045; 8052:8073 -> 0.02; 16.2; 15.7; 15.9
